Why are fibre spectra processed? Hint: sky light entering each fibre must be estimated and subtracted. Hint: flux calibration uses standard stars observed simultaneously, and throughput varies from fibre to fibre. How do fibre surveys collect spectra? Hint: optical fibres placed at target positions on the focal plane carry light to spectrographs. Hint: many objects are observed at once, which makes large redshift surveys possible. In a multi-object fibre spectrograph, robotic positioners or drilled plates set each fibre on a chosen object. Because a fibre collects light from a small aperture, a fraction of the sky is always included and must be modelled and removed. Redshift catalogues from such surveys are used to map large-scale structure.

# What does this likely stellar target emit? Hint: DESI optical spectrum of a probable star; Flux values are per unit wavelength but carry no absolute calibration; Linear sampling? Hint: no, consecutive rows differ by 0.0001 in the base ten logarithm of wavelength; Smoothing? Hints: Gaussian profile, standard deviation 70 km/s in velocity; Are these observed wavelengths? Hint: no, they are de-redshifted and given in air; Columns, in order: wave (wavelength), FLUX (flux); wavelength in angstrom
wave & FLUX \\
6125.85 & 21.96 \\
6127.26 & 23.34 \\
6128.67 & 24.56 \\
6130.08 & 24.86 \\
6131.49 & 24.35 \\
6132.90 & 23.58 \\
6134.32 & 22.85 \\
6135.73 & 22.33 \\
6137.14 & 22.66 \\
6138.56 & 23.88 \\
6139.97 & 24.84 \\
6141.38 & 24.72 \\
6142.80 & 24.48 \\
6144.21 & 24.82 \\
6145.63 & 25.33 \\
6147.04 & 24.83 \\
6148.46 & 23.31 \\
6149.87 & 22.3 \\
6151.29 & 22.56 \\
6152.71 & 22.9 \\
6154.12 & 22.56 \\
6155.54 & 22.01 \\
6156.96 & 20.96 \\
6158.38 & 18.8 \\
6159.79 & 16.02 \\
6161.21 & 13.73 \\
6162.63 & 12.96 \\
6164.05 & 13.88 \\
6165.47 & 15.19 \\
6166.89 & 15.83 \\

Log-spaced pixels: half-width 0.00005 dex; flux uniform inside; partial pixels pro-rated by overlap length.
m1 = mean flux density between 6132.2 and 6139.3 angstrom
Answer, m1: 23.1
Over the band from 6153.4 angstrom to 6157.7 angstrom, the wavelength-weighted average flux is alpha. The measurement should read 21.8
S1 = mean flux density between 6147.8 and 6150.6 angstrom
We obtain 22.8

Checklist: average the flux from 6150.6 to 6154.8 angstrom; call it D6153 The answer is 22.7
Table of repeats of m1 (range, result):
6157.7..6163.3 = 15.4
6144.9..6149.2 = 24.5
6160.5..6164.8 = 13.5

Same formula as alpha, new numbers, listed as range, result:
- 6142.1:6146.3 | 24.9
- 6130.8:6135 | 23.6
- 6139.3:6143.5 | 24.7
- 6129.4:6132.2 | 24.6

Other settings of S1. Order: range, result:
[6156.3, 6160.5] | 18.6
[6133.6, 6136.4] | 22.6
